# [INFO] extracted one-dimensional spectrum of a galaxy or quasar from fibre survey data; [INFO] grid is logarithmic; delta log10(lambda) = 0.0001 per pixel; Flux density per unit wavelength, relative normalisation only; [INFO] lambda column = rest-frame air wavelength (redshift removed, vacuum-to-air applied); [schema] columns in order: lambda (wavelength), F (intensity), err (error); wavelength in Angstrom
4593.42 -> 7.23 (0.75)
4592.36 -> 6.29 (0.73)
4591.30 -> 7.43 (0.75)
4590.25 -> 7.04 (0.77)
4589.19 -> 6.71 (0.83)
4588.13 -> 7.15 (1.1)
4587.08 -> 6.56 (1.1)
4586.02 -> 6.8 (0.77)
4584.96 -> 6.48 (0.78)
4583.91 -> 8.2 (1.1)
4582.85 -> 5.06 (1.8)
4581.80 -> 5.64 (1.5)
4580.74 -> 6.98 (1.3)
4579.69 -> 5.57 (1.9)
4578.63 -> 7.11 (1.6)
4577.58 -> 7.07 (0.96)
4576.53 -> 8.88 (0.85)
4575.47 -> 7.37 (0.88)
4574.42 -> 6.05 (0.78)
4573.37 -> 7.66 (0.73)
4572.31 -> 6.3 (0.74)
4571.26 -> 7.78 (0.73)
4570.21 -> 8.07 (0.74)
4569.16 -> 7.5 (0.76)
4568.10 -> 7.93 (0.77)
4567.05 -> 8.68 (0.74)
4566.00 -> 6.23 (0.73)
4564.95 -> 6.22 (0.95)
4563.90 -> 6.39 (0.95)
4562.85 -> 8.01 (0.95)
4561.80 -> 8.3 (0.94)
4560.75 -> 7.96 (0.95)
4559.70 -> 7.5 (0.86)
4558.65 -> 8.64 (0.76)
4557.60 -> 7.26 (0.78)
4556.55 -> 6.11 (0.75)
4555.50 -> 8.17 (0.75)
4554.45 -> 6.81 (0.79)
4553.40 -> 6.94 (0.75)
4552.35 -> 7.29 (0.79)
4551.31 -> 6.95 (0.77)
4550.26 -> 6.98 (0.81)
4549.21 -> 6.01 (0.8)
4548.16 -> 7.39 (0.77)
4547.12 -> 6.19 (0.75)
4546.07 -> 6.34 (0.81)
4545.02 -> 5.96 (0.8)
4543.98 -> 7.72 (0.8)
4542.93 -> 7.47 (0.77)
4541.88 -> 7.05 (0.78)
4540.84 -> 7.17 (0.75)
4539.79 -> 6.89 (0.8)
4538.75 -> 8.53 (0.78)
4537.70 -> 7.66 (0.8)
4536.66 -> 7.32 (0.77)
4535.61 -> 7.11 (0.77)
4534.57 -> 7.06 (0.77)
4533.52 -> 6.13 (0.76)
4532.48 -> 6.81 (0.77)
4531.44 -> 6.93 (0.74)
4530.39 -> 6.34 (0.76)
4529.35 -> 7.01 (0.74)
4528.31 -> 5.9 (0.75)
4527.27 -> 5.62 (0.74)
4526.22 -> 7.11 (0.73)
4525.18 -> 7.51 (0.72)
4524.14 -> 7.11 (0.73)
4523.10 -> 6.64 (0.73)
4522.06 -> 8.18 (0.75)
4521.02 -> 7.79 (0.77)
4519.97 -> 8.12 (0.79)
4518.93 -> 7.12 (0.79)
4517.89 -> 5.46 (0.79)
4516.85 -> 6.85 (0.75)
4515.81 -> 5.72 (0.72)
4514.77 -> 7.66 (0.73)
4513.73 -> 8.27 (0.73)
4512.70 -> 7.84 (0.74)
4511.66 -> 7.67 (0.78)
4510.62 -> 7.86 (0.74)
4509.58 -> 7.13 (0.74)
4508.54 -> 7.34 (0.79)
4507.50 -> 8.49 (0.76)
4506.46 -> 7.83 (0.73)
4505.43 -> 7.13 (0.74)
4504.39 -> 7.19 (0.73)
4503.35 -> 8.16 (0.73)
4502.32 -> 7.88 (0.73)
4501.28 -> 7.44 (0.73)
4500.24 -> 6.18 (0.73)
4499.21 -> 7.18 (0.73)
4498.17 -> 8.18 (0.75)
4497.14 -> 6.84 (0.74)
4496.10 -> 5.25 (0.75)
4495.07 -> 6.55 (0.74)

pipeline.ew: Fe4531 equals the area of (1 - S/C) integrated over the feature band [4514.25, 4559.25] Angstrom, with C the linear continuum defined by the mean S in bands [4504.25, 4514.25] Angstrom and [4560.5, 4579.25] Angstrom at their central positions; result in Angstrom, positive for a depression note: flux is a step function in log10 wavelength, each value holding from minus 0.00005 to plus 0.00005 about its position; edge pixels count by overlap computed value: 3.3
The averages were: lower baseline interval 7.7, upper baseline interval 7.4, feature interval 7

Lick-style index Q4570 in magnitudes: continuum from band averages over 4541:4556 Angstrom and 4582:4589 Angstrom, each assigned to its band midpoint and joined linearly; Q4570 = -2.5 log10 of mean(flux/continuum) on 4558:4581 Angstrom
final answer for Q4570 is -0.091 mag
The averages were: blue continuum 6.95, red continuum 6.66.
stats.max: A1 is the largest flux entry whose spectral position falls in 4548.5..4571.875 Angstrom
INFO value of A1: 8.68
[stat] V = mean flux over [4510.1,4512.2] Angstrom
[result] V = 7.75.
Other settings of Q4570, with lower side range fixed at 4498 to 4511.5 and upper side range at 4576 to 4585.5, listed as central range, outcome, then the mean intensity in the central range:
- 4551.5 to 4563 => -0.076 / 7.51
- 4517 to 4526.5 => 0.021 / 7.22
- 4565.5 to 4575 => -0.073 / 7.36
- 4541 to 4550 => 0.052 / 6.79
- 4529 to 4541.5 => 0.021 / 7.08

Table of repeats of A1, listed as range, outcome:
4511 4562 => 8.64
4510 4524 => 8.27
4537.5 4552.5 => 8.53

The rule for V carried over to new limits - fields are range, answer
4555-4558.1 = 7.17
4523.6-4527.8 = 6.83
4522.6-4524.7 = 6.9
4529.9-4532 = 6.63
